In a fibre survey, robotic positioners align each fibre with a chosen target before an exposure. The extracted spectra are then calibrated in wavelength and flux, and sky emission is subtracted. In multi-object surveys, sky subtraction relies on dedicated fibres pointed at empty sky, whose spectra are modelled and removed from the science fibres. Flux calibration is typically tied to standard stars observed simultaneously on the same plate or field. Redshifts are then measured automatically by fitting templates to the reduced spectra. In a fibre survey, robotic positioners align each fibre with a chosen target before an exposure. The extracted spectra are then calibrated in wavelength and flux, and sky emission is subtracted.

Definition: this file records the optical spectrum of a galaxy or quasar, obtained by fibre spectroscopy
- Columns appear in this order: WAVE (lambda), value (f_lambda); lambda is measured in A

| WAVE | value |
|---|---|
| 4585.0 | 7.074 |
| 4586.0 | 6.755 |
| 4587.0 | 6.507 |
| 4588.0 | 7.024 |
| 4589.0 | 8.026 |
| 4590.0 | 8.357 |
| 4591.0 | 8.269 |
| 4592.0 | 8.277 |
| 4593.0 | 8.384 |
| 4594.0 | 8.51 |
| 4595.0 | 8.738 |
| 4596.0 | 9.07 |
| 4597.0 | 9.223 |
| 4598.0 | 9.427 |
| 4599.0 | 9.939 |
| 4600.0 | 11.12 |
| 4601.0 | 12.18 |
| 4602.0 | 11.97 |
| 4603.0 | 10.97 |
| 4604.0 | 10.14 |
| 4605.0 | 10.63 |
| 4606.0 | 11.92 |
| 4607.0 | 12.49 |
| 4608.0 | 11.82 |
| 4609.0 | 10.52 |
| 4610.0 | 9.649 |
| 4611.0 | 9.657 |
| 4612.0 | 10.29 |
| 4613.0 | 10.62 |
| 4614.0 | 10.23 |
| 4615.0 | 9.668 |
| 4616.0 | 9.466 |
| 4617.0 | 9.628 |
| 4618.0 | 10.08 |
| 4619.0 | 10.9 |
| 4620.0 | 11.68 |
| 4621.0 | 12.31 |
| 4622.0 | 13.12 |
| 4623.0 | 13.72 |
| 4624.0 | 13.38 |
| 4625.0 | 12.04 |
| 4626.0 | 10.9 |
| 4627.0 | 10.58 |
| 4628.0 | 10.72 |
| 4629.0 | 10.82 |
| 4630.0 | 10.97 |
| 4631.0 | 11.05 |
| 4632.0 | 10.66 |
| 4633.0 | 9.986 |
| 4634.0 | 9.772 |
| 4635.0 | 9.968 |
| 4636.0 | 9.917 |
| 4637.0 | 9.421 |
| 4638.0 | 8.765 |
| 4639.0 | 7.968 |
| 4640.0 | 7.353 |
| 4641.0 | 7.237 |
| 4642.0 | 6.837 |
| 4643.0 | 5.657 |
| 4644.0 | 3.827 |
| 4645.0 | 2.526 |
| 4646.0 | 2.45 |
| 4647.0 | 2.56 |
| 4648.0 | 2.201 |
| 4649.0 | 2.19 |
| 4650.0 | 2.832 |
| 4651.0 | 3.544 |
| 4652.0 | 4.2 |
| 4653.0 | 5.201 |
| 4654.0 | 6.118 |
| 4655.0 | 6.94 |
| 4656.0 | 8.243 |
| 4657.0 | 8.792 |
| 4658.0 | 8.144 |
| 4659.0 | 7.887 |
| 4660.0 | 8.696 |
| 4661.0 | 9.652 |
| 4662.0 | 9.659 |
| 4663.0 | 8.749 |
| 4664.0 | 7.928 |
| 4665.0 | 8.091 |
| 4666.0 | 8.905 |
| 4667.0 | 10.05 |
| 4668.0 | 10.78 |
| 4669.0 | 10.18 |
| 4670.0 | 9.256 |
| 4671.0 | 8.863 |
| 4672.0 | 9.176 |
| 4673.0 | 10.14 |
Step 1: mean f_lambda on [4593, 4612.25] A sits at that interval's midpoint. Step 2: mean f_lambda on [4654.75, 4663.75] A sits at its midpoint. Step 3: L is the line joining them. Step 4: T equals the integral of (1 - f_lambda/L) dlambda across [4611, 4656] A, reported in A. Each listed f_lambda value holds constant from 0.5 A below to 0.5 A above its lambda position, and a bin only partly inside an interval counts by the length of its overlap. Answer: 5.1 A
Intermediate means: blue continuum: 10.4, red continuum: 8.56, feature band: 8.43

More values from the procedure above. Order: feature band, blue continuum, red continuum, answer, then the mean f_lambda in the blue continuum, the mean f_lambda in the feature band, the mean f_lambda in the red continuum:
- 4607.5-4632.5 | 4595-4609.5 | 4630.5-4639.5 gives -2.0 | 10.7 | 11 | 9.72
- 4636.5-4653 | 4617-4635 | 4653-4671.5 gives 8.3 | 11.2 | 4.98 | 8.62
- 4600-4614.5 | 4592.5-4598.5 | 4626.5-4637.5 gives -2.5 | 8.89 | 10.9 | 10.4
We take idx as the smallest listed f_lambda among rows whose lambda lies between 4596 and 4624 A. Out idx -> 9.07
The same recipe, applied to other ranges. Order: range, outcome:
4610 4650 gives 2.19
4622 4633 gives 9.986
